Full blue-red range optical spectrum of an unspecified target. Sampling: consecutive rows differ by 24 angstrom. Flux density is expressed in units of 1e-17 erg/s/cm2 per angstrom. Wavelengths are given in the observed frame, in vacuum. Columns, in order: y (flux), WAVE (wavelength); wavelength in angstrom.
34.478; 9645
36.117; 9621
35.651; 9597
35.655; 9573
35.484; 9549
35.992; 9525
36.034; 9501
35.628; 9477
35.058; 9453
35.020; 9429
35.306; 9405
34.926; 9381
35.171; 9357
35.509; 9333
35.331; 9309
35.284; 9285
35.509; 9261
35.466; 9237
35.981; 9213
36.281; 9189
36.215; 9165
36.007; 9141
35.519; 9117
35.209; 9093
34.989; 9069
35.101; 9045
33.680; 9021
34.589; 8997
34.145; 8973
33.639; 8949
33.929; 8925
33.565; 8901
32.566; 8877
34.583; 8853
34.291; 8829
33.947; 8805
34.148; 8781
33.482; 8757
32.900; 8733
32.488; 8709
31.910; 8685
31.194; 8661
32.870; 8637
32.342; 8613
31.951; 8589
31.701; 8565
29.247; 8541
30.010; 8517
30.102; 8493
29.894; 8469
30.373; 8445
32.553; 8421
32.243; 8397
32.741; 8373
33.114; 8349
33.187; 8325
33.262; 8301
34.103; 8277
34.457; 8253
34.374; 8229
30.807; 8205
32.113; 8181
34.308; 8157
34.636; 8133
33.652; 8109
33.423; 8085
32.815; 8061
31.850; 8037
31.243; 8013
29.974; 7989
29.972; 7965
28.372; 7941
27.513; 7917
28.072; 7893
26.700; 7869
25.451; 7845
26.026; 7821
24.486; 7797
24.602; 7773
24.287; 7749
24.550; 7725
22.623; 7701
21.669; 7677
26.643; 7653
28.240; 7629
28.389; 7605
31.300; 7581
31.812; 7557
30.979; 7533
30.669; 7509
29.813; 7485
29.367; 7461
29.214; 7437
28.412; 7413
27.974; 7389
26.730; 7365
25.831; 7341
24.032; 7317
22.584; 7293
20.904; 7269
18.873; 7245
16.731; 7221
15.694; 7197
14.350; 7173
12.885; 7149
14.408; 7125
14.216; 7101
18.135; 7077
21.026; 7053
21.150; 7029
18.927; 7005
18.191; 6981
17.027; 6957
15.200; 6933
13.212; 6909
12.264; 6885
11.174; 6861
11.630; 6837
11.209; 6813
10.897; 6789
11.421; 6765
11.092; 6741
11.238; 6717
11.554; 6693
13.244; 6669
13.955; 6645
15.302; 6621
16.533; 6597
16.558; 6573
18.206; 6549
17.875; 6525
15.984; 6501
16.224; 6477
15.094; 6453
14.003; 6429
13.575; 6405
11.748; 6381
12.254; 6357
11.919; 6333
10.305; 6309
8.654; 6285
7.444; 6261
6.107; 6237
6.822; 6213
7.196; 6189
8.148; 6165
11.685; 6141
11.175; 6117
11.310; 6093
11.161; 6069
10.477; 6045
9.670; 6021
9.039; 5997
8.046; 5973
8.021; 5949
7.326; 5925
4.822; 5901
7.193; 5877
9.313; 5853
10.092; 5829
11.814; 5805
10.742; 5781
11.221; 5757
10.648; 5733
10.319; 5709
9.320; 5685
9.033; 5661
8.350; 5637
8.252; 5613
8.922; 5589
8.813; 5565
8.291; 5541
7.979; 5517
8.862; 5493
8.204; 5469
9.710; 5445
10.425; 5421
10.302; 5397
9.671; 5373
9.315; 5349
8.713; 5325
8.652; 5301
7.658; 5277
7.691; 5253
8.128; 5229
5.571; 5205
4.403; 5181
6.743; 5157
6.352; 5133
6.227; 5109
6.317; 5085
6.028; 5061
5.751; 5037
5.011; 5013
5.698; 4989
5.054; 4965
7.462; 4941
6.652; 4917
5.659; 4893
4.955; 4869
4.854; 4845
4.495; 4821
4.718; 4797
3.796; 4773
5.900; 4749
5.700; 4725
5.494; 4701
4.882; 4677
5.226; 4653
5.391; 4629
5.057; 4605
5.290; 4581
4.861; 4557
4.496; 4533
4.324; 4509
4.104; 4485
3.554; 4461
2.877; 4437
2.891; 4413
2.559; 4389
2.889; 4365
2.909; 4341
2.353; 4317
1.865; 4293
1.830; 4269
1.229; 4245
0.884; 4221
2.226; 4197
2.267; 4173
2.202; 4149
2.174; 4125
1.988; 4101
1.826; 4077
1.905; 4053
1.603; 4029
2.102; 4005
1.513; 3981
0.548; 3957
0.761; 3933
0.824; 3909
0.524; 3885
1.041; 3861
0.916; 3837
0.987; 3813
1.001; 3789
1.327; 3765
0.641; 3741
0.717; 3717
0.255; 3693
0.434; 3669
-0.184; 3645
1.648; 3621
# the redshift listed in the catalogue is 0.00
